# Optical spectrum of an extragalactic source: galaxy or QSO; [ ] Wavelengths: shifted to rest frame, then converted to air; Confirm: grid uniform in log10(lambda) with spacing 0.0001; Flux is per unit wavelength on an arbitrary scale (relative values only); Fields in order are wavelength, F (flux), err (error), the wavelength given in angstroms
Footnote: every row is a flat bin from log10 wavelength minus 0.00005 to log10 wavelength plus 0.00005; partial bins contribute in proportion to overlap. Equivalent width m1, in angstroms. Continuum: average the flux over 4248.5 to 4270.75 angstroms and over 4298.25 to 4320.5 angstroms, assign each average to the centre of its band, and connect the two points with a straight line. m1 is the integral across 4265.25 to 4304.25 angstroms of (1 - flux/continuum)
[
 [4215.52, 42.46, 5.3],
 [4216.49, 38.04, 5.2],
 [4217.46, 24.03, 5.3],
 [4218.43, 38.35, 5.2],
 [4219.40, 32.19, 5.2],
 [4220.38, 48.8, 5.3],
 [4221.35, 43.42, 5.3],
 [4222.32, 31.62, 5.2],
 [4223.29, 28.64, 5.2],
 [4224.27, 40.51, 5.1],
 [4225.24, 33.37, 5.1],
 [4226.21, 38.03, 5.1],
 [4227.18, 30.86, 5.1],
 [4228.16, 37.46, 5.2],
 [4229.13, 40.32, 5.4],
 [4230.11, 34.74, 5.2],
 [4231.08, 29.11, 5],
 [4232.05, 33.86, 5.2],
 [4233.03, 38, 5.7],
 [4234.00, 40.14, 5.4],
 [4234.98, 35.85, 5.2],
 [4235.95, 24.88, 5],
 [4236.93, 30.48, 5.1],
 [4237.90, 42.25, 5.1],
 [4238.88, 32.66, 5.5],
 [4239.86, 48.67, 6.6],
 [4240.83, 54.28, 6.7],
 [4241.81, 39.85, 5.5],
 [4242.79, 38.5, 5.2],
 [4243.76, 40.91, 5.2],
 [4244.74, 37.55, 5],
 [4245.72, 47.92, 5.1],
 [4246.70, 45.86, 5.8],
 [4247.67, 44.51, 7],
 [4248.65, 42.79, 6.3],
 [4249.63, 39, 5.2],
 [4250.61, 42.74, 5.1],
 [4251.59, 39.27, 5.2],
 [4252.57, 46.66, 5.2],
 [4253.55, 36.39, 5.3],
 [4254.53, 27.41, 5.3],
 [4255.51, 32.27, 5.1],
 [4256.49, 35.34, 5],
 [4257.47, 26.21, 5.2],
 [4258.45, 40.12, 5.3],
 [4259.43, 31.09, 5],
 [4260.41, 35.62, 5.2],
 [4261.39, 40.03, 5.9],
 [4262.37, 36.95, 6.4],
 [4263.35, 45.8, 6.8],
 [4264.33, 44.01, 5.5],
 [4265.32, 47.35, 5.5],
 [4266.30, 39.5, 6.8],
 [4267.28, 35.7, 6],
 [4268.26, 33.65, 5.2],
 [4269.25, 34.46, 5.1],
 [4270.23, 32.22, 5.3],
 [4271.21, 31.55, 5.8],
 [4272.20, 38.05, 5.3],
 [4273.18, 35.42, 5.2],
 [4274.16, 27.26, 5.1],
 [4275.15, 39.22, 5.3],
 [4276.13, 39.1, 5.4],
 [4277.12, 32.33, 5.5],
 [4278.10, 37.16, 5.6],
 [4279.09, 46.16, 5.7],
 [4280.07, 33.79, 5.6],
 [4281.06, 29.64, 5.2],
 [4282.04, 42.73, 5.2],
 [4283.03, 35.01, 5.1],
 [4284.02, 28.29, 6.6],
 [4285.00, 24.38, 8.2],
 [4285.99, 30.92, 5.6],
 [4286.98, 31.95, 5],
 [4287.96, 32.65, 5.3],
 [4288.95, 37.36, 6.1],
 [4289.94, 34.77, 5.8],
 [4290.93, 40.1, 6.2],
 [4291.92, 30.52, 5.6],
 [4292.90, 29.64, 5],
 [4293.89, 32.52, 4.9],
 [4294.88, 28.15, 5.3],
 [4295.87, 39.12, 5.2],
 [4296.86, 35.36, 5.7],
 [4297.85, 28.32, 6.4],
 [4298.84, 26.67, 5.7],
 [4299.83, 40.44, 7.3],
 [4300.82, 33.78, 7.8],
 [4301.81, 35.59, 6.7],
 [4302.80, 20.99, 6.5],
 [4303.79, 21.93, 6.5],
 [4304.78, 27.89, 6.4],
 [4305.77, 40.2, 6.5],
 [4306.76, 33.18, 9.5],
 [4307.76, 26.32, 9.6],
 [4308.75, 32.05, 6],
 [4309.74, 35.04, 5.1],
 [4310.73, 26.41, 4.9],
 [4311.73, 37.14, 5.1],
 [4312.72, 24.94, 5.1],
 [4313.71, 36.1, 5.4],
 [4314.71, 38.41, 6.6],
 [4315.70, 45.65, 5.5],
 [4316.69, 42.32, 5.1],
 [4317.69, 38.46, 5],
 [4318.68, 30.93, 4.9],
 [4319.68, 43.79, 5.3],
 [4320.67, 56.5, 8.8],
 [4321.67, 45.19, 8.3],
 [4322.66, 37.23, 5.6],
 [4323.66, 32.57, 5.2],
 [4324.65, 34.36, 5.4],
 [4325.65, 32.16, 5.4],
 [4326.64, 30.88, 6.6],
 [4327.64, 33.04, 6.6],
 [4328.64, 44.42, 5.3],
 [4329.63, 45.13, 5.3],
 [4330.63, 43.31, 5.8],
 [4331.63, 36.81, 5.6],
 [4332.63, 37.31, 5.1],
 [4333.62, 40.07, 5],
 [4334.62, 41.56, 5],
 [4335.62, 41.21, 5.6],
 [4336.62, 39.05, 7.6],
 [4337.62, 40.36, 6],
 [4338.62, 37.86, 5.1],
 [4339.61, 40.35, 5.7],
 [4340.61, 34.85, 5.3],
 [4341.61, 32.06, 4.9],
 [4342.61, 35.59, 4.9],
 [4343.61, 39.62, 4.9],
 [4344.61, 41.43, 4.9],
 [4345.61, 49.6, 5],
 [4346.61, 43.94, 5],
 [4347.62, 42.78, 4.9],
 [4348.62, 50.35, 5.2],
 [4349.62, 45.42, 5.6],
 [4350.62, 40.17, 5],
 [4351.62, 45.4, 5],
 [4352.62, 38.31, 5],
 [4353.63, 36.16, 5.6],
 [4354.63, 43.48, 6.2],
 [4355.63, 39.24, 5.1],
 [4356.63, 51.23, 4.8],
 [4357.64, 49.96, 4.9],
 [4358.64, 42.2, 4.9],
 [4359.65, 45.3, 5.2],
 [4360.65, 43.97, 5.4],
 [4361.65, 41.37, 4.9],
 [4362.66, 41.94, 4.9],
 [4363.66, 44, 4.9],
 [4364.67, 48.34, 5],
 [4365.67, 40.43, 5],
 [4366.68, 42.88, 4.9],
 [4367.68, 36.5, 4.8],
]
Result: 2.2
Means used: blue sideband 37.5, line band 33.7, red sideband 33.9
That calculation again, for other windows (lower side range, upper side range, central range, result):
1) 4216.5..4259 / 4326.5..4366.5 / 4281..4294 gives 2.1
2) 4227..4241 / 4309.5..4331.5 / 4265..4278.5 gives 0.5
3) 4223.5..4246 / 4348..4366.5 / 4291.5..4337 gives 6.7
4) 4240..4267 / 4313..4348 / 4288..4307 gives 3.5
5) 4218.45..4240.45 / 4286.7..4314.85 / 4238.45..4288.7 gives -4.4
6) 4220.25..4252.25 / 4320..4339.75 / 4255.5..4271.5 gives 0.9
